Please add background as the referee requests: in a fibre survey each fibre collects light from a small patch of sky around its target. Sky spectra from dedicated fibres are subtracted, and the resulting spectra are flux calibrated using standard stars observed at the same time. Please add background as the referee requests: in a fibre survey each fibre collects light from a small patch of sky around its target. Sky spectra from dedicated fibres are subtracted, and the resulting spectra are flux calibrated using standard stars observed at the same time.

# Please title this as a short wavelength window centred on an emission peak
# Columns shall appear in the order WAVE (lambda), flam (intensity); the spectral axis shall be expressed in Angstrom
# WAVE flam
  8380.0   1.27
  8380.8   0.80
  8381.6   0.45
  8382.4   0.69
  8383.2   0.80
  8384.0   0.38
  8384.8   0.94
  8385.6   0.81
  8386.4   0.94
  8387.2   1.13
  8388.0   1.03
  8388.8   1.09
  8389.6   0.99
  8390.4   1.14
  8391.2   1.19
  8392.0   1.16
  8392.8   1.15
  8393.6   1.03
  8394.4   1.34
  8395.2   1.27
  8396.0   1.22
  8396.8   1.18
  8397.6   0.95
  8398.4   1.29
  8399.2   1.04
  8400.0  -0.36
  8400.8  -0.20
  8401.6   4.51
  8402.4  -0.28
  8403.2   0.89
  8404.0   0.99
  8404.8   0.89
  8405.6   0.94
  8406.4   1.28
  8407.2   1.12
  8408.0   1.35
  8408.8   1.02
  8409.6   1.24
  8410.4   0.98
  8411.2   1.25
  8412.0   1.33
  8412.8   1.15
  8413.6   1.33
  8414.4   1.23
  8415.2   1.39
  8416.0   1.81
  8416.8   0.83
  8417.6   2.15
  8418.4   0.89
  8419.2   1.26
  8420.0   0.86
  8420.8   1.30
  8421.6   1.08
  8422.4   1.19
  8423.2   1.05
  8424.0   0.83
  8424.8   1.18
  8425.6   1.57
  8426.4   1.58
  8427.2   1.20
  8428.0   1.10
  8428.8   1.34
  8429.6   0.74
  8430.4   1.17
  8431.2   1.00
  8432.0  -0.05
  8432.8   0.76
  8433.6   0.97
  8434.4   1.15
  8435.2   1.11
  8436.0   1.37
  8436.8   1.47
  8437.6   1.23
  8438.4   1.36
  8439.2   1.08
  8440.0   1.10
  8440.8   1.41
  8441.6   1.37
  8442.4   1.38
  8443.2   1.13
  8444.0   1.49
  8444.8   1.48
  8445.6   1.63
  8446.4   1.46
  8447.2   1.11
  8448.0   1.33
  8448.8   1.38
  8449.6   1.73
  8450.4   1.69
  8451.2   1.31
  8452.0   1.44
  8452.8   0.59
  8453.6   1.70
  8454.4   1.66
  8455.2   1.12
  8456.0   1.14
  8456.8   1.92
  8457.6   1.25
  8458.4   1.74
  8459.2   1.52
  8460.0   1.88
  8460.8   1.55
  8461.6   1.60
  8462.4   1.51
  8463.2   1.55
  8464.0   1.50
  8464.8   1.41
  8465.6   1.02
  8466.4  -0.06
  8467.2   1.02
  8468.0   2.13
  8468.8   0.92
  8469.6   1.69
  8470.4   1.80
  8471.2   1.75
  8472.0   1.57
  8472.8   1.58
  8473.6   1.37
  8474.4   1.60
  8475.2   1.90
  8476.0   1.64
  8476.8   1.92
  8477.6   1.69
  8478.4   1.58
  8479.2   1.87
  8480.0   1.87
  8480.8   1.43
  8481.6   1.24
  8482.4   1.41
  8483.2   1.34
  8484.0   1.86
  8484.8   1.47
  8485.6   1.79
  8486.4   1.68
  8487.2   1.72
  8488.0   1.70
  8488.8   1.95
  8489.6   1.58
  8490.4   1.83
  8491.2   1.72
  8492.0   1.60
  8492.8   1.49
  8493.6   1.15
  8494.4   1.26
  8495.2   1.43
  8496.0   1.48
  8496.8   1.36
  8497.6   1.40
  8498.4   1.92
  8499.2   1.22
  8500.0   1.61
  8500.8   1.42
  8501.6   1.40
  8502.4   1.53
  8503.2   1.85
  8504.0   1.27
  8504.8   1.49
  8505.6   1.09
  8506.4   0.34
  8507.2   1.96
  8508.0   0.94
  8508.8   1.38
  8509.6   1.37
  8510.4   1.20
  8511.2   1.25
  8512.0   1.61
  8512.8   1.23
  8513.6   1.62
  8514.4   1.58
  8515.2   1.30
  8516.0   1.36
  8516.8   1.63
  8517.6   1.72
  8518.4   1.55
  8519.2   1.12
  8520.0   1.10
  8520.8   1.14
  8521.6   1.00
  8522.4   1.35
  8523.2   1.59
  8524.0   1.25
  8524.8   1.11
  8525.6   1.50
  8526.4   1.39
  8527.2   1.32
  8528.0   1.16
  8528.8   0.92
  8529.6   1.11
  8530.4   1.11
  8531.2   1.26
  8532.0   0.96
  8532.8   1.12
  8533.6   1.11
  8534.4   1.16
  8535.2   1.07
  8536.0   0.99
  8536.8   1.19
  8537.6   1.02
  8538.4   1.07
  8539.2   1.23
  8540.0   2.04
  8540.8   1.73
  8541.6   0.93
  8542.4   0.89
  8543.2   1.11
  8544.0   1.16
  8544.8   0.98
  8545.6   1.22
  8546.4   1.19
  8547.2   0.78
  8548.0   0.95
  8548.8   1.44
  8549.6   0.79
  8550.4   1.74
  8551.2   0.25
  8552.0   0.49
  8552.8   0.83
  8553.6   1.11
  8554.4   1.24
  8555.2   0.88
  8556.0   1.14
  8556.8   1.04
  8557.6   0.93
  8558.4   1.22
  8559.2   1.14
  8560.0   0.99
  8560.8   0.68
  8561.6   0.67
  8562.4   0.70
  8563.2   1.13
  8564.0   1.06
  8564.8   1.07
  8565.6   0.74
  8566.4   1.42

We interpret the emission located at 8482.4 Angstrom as Mg II 2798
